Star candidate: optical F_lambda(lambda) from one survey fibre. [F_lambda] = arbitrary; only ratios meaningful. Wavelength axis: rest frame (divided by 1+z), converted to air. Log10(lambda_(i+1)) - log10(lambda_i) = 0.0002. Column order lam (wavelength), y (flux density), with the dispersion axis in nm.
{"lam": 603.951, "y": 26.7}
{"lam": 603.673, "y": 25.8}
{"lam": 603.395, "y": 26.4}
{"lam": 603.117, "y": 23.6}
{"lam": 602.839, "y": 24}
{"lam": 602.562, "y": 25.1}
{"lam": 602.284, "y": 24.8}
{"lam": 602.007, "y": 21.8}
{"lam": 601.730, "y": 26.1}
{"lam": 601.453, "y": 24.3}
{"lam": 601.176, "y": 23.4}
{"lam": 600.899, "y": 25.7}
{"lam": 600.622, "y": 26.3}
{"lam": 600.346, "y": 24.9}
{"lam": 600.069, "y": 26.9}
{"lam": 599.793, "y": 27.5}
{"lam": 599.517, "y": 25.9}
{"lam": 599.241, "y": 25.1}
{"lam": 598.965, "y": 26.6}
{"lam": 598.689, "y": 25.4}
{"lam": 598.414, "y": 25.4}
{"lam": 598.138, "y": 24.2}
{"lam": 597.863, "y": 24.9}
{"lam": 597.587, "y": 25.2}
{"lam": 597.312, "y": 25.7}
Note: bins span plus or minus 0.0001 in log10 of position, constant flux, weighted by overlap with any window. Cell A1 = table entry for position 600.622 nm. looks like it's 26.3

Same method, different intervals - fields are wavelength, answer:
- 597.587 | 25.2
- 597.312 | 25.7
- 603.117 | 23.6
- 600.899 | 25.7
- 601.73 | 26.1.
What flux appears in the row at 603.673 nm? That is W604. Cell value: 25.8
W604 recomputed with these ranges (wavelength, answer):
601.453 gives 24.3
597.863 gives 24.9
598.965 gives 26.6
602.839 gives 24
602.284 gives 24.8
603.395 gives 26.4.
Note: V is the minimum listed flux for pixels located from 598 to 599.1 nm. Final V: 24.2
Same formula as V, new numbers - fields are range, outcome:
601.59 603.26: 21.8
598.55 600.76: 24.9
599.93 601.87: 23.4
